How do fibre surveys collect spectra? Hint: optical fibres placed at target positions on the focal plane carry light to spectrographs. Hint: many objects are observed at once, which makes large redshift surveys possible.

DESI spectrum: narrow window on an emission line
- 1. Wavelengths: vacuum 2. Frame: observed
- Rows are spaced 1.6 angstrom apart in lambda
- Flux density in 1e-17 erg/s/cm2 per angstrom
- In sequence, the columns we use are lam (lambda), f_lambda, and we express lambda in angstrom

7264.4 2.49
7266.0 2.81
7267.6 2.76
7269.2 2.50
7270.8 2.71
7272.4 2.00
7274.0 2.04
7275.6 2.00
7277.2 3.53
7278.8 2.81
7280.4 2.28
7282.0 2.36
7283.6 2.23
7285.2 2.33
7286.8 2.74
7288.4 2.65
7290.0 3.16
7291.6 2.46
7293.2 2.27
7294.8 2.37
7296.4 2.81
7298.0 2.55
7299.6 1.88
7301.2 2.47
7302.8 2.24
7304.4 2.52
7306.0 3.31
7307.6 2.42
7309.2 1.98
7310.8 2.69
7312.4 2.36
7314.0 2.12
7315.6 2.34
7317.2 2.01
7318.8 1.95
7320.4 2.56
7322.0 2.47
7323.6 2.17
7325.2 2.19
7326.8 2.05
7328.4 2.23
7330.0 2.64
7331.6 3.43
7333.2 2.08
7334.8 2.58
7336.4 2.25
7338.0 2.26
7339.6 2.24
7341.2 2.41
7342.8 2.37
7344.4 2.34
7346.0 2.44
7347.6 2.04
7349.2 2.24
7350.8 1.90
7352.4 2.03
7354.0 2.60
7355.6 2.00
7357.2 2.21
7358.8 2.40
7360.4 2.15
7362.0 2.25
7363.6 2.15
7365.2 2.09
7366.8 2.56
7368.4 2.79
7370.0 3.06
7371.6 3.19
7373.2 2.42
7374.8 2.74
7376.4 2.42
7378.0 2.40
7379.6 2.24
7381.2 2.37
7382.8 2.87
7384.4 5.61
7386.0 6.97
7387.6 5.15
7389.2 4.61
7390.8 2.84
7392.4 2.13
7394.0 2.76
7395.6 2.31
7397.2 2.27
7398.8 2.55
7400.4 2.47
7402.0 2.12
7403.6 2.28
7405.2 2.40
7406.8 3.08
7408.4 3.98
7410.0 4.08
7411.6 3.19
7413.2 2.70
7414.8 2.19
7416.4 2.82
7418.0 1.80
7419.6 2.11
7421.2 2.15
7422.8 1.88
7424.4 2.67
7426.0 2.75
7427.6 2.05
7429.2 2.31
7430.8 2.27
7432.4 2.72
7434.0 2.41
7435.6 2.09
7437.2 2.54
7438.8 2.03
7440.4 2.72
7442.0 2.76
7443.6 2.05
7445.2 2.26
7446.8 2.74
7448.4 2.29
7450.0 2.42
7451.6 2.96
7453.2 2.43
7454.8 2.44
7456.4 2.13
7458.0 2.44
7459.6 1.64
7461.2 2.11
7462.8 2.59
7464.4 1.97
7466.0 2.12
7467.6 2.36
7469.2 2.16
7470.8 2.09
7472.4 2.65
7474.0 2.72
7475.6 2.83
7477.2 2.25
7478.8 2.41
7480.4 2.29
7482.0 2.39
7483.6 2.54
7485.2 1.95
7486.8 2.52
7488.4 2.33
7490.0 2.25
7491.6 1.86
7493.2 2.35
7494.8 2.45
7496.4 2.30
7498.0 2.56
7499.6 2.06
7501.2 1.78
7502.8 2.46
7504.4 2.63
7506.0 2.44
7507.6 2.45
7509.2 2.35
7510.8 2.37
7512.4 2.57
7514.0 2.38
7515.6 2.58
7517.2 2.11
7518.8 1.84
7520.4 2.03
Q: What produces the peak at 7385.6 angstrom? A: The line Halpha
